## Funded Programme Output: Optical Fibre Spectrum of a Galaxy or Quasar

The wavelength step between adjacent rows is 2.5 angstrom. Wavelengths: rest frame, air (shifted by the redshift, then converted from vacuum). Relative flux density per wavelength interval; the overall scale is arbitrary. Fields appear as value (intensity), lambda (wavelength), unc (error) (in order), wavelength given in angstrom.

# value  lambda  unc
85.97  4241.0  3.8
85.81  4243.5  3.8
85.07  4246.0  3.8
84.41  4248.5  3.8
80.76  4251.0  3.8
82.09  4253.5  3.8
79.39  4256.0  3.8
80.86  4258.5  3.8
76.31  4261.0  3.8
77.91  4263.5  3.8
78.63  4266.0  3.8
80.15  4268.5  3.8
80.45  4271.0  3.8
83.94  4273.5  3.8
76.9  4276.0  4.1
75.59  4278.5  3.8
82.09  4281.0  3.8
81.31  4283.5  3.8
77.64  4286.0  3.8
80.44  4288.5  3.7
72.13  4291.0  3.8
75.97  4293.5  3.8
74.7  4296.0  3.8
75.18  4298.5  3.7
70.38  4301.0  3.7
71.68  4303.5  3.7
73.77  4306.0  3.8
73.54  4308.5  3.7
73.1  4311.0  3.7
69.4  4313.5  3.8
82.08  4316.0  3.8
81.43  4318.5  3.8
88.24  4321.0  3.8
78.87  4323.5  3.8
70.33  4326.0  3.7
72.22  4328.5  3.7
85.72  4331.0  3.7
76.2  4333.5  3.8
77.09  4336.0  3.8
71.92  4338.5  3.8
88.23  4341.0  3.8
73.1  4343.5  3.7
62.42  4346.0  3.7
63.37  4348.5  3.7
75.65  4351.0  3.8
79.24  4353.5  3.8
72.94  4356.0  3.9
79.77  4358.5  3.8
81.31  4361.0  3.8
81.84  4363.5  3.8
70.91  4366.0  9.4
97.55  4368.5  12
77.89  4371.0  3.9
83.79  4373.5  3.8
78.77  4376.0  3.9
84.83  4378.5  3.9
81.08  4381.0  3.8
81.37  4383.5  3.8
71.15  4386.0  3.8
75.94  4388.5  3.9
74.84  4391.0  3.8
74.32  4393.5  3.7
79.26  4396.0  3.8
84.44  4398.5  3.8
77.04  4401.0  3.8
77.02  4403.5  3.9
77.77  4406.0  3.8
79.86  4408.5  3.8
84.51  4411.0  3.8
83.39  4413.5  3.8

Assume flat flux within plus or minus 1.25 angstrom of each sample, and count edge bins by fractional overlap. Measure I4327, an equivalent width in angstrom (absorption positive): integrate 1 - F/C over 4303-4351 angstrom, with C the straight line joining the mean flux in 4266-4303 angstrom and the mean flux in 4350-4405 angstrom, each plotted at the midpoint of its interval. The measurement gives 1.7 angstrom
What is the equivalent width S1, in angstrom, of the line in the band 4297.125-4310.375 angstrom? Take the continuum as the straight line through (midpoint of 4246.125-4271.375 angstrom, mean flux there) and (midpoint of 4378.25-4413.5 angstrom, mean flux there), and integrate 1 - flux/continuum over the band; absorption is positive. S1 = 1.1 angstrom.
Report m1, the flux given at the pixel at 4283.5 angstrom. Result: 81.31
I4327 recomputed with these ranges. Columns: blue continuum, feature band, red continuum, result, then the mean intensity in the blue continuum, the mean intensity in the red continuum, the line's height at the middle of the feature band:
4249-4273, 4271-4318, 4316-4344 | 1.8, 79.9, 78.8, 79.4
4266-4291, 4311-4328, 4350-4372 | 0.4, 79.4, 79.7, 79.6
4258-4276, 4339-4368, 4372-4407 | 1.1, 79.5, 78.7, 78.9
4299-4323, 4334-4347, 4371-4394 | 0.4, 76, 78.6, 77.1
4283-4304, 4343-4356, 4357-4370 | 1.6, 75.4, 82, 80.7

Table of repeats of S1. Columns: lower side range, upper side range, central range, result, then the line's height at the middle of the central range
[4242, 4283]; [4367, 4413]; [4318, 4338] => 0.5 angstrom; 80.4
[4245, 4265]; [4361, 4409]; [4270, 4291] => 0.3 angstrom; 80.5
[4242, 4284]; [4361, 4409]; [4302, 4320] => 1.1 angstrom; 80.2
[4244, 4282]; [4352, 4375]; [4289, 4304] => 1.2 angstrom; 80.4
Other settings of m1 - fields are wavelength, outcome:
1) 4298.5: 75.18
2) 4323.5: 78.87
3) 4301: 70.38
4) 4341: 88.23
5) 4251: 80.76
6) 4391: 74.84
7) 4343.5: 73.1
